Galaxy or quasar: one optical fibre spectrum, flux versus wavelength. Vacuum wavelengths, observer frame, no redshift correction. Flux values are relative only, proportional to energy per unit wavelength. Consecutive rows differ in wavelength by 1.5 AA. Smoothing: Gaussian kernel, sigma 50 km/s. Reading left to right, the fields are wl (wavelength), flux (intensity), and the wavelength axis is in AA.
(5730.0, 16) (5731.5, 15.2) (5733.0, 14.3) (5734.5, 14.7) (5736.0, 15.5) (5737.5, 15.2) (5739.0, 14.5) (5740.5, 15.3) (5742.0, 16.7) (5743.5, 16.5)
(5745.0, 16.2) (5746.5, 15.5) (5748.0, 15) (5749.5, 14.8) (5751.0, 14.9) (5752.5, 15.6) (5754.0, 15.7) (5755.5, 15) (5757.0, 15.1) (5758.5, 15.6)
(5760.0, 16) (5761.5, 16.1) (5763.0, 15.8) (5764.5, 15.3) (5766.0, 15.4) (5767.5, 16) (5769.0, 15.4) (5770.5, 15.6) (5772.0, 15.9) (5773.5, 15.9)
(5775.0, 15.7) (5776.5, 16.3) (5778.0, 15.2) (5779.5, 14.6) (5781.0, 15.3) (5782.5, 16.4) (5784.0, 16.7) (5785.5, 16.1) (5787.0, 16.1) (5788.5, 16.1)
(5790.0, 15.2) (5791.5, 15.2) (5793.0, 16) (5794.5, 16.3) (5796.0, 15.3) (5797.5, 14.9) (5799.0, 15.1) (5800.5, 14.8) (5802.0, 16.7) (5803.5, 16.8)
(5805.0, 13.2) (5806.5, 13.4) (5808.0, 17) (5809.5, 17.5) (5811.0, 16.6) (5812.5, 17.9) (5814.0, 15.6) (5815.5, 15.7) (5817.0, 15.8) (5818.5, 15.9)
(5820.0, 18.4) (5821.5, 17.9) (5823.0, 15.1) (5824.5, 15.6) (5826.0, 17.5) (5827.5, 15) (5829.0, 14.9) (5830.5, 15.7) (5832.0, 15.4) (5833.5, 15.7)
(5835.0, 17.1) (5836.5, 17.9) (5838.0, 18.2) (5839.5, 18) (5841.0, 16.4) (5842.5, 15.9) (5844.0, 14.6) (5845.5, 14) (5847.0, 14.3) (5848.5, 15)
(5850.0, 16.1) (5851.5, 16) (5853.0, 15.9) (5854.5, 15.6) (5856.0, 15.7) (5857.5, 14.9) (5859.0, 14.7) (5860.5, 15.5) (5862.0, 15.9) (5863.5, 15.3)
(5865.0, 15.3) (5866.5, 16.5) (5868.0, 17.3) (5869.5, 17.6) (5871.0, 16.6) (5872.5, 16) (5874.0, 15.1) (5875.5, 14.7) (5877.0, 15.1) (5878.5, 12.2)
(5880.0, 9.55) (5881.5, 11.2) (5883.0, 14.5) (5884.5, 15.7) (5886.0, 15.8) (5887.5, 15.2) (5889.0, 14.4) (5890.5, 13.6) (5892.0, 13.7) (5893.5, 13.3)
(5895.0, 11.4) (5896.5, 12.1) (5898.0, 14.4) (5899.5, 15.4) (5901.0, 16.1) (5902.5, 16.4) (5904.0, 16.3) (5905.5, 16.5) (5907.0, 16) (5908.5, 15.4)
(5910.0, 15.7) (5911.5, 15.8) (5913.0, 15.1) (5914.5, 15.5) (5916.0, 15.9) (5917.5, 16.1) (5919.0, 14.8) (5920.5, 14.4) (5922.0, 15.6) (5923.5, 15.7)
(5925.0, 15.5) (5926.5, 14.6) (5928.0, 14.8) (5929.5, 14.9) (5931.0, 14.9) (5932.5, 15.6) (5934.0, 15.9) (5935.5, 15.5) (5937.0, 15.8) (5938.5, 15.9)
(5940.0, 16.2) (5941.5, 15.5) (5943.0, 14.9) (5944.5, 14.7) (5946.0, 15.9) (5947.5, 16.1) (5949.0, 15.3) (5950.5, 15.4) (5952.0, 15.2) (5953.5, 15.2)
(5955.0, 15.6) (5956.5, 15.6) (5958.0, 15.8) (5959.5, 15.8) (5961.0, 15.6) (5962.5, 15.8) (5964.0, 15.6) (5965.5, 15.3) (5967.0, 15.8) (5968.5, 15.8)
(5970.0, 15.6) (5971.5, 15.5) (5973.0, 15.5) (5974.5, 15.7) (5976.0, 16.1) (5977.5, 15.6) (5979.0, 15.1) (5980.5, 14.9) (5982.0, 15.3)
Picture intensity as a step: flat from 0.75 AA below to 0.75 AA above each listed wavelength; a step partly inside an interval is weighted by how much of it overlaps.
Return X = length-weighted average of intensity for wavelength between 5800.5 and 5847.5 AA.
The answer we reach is 16.1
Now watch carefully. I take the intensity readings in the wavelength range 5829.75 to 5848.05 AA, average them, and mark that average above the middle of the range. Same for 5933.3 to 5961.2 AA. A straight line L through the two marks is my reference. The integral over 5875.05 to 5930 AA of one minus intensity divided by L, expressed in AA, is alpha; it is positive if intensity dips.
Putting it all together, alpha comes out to 3.8 AA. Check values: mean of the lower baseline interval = 16.1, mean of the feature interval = 14.7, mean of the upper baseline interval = 15.6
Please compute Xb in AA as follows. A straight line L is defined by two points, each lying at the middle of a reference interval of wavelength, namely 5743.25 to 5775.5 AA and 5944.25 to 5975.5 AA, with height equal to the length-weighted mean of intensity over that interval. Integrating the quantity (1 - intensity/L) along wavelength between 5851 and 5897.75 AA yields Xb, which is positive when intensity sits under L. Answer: 2.6 AA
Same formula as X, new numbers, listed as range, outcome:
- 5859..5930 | 15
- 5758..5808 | 15.6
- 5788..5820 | 15.8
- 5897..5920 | 15.6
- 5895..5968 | 15.4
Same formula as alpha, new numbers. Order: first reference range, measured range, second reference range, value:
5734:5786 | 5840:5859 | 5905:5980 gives 0.2 AA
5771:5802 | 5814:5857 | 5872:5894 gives -3.5 AA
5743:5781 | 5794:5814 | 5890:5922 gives -0.5 AA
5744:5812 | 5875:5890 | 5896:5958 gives 1.6 AA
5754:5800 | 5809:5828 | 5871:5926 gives -1.4 AA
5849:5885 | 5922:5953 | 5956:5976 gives 0.2 AA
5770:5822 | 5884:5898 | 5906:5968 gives 1.5 AA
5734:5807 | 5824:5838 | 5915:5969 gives -0.6 AA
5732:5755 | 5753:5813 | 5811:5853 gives -0.1 AA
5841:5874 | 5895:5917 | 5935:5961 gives 0.4 AA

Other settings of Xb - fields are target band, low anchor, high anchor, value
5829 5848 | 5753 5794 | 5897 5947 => -0.5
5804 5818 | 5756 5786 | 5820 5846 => 0.2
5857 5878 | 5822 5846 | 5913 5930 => 0.1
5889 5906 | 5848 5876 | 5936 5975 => 1.4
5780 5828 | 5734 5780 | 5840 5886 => -1.9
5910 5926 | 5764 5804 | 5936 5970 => 0.2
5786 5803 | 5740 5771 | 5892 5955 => -0.1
